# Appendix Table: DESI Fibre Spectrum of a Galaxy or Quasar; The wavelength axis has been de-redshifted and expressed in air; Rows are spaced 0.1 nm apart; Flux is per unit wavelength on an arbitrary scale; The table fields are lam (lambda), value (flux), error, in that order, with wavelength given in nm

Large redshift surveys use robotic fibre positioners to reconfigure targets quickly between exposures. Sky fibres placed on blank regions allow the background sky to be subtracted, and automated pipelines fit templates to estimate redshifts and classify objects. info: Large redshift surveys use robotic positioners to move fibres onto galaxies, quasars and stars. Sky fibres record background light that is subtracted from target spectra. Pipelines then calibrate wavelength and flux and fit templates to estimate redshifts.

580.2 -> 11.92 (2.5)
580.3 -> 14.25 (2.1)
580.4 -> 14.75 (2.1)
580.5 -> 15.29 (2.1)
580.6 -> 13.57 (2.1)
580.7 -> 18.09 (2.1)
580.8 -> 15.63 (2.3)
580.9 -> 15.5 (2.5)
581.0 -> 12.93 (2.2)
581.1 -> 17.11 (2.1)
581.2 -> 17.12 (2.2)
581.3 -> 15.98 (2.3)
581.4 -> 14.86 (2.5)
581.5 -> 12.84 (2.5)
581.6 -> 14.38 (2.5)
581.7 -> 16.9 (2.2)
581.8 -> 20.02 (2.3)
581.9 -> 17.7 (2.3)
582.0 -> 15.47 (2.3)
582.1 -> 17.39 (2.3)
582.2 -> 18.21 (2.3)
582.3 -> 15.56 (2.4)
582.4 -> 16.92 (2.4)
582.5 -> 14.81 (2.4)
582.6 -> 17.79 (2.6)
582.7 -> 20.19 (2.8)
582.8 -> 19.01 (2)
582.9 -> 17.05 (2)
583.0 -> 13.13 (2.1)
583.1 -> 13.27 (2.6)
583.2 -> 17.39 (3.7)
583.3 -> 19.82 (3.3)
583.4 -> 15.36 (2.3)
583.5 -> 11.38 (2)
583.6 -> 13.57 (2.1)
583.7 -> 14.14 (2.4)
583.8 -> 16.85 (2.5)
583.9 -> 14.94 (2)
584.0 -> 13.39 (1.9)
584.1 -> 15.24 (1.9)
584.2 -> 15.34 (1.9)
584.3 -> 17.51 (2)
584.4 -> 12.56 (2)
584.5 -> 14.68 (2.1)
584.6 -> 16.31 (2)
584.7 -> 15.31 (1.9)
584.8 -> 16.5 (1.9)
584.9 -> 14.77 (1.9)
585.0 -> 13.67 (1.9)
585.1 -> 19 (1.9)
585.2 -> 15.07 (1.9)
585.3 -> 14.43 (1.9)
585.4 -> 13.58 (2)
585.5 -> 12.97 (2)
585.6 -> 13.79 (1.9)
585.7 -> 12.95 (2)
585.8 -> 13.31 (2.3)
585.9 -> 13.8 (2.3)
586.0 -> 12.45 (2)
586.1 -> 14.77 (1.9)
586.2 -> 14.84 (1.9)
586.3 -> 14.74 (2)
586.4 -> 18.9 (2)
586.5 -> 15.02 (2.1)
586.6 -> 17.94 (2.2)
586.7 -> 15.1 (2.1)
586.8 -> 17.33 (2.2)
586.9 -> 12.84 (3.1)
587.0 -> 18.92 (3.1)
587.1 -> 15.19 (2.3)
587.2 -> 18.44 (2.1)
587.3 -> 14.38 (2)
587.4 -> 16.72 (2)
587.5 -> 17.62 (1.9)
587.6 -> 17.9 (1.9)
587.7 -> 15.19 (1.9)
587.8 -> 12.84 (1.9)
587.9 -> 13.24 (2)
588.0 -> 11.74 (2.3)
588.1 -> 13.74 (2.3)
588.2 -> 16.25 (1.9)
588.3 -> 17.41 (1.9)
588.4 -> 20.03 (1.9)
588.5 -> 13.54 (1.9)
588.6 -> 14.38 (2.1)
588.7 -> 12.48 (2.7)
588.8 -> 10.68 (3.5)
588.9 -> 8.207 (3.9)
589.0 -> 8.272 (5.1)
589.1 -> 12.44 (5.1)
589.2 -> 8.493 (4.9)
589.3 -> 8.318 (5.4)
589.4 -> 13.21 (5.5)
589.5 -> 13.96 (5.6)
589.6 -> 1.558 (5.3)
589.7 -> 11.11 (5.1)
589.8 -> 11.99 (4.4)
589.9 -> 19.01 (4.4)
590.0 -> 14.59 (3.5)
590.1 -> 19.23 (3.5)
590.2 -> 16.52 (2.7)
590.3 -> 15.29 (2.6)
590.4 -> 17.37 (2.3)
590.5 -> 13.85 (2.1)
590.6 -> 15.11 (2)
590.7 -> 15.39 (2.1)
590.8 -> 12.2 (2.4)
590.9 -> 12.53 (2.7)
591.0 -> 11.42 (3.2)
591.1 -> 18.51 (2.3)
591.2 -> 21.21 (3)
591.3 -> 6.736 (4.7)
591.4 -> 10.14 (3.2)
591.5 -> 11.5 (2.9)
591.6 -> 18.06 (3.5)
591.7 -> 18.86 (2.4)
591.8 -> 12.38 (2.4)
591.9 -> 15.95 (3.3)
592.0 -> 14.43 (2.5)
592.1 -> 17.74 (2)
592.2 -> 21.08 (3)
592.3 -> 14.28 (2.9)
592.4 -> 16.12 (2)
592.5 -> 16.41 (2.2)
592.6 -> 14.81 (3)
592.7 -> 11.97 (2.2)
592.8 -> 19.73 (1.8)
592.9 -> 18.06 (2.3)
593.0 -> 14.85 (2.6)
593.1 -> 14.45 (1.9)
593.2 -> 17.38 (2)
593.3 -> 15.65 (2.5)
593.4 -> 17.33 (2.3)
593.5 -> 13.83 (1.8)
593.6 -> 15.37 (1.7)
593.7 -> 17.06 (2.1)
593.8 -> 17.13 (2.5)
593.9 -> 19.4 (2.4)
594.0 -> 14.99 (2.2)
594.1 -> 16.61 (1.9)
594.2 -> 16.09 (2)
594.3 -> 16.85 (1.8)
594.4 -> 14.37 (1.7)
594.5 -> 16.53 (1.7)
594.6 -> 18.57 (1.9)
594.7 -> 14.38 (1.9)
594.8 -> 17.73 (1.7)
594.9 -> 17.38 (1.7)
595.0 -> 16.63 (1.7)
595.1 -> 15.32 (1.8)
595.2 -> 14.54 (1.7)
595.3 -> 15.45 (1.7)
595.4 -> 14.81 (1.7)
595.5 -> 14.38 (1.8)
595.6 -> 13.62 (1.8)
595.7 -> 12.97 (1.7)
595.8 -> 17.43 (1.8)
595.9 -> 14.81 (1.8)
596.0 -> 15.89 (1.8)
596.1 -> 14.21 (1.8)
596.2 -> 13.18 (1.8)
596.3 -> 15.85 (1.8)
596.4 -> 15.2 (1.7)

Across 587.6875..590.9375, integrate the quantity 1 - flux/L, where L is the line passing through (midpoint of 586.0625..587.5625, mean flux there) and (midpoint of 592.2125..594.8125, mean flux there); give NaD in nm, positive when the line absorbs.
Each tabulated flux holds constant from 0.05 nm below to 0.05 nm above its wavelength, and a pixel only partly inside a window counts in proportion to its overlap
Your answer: 0.579 nm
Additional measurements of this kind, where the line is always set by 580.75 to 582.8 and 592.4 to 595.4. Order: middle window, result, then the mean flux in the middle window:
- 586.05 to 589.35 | 0.367 nm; 14.5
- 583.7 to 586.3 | 0.261 nm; 14.7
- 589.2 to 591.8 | 0.393 nm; 13.8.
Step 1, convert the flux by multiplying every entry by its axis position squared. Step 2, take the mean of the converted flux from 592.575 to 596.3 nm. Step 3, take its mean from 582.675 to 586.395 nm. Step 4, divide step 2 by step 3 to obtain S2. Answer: 1.1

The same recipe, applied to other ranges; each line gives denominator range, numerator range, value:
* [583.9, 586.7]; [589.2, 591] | 0.91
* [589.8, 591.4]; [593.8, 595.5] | 1.09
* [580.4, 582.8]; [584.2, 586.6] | 0.93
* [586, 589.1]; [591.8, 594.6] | 1.11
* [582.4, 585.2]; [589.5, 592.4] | 0.95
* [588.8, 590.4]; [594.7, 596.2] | 1.27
